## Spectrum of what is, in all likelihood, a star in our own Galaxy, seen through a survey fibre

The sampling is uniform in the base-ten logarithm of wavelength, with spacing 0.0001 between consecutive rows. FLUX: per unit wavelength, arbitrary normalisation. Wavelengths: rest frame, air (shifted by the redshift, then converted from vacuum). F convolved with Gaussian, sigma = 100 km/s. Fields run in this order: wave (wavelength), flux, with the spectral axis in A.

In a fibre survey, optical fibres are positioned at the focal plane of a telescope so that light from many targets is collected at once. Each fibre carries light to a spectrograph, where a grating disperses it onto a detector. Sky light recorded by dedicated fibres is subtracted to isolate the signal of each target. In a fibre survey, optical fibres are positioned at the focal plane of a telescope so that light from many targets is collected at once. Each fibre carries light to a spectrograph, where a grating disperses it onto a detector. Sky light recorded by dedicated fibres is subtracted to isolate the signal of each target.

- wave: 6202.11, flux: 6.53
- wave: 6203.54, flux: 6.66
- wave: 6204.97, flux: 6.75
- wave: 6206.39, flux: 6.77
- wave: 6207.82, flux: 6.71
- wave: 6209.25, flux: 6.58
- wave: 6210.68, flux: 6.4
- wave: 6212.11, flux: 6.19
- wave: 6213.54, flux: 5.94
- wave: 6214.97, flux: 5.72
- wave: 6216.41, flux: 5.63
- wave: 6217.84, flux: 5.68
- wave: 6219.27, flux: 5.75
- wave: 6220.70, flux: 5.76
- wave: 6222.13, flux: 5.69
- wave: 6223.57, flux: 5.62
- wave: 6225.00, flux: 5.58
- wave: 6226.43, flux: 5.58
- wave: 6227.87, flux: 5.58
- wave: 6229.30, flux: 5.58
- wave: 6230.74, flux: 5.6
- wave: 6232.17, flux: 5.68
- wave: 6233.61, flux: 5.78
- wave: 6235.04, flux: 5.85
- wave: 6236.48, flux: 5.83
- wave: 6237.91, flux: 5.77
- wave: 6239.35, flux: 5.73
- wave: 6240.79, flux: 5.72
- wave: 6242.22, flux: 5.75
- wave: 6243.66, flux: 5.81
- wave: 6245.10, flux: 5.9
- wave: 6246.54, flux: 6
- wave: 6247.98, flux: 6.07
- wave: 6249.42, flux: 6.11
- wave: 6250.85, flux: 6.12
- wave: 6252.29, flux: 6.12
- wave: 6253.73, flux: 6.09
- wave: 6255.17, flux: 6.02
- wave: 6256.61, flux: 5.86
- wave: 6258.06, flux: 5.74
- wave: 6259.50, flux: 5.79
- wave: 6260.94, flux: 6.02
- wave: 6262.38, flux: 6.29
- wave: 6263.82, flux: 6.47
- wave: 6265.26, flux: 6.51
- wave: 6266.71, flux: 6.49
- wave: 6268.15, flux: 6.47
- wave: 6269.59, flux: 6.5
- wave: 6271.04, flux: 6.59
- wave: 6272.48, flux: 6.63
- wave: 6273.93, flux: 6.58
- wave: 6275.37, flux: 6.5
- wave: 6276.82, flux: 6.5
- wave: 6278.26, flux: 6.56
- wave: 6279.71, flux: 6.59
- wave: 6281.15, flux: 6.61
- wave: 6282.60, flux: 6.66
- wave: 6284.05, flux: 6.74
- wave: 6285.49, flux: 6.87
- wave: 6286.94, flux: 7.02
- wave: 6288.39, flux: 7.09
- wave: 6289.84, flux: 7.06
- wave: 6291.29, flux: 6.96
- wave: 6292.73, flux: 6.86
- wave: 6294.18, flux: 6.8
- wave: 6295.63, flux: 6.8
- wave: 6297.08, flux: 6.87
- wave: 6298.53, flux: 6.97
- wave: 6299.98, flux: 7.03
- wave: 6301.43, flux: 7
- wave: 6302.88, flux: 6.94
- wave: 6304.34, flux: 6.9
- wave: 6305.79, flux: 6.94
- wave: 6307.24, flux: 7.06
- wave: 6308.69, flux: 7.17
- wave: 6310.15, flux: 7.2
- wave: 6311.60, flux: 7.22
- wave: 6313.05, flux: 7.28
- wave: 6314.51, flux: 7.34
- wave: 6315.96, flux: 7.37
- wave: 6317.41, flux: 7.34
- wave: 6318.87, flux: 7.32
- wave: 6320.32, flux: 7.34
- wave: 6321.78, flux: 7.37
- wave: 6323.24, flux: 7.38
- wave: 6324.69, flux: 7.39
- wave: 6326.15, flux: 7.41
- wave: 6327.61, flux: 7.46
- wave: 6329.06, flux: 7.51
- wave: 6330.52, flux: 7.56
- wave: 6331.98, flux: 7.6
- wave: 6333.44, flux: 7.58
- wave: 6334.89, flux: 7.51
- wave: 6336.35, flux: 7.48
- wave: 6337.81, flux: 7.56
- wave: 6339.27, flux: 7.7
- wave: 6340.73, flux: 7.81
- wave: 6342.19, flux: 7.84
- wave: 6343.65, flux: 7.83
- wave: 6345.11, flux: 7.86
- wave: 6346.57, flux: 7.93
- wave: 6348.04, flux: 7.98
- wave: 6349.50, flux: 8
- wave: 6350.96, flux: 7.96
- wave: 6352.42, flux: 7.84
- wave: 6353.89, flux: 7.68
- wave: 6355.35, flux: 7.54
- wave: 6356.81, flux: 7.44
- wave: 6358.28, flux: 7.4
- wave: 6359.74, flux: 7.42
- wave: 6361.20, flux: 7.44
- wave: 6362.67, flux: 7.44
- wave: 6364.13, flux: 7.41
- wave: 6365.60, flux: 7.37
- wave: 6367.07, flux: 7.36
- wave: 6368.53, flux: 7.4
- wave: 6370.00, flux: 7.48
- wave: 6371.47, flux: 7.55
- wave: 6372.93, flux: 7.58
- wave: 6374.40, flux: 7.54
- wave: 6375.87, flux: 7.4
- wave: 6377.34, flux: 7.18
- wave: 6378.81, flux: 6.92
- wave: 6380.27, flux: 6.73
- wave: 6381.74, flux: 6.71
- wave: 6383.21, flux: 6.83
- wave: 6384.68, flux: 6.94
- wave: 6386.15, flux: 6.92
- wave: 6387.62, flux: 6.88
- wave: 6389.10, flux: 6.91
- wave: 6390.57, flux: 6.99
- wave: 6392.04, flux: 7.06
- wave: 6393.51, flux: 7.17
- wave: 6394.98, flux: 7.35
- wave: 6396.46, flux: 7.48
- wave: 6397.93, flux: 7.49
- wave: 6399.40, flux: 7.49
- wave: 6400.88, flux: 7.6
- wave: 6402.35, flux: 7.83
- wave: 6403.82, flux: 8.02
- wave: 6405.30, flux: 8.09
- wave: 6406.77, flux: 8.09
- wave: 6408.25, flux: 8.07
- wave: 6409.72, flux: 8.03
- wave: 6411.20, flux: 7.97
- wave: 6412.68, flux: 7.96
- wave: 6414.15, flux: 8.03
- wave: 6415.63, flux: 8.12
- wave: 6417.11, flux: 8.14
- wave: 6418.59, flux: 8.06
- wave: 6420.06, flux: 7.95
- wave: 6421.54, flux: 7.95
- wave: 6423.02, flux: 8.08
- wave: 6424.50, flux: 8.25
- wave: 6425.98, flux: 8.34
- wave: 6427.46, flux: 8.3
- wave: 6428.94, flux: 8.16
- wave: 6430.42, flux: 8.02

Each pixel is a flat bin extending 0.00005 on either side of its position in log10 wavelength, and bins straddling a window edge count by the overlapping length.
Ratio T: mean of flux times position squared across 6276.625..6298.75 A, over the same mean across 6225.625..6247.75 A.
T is 1.20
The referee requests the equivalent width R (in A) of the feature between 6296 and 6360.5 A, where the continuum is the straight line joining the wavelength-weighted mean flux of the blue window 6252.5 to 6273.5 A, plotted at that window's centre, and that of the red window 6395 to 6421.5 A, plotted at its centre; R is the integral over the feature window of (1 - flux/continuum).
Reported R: -4.1 A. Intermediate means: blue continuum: 6.25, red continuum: 7.89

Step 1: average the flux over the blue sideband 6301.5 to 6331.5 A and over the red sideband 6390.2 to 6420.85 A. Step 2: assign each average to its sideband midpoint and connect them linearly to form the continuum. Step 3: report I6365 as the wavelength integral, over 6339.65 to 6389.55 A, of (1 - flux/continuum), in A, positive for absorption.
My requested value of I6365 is 0.7 A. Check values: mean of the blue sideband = 7.27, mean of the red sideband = 7.77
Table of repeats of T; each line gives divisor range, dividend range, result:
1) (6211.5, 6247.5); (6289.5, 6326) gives 1.27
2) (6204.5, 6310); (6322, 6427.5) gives 1.25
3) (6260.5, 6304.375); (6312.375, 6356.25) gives 1.15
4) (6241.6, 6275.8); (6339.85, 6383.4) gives 1.25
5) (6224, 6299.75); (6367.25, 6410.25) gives 1.22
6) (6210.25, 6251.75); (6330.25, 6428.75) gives 1.37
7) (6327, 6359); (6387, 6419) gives 1.02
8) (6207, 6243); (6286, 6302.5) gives 1.22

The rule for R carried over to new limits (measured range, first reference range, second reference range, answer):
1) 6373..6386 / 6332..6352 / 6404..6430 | 1.4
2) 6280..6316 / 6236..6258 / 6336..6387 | -2.0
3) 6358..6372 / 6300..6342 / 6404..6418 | 0.5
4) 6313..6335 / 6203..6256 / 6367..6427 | -1.8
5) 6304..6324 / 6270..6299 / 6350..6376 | -0.5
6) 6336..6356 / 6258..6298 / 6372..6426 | -1.8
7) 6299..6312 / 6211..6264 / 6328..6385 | -0.5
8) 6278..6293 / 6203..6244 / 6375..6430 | -0.7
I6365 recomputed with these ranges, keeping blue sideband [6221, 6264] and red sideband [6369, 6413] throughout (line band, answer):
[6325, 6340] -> -1.6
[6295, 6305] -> -0.7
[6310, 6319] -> -1.0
